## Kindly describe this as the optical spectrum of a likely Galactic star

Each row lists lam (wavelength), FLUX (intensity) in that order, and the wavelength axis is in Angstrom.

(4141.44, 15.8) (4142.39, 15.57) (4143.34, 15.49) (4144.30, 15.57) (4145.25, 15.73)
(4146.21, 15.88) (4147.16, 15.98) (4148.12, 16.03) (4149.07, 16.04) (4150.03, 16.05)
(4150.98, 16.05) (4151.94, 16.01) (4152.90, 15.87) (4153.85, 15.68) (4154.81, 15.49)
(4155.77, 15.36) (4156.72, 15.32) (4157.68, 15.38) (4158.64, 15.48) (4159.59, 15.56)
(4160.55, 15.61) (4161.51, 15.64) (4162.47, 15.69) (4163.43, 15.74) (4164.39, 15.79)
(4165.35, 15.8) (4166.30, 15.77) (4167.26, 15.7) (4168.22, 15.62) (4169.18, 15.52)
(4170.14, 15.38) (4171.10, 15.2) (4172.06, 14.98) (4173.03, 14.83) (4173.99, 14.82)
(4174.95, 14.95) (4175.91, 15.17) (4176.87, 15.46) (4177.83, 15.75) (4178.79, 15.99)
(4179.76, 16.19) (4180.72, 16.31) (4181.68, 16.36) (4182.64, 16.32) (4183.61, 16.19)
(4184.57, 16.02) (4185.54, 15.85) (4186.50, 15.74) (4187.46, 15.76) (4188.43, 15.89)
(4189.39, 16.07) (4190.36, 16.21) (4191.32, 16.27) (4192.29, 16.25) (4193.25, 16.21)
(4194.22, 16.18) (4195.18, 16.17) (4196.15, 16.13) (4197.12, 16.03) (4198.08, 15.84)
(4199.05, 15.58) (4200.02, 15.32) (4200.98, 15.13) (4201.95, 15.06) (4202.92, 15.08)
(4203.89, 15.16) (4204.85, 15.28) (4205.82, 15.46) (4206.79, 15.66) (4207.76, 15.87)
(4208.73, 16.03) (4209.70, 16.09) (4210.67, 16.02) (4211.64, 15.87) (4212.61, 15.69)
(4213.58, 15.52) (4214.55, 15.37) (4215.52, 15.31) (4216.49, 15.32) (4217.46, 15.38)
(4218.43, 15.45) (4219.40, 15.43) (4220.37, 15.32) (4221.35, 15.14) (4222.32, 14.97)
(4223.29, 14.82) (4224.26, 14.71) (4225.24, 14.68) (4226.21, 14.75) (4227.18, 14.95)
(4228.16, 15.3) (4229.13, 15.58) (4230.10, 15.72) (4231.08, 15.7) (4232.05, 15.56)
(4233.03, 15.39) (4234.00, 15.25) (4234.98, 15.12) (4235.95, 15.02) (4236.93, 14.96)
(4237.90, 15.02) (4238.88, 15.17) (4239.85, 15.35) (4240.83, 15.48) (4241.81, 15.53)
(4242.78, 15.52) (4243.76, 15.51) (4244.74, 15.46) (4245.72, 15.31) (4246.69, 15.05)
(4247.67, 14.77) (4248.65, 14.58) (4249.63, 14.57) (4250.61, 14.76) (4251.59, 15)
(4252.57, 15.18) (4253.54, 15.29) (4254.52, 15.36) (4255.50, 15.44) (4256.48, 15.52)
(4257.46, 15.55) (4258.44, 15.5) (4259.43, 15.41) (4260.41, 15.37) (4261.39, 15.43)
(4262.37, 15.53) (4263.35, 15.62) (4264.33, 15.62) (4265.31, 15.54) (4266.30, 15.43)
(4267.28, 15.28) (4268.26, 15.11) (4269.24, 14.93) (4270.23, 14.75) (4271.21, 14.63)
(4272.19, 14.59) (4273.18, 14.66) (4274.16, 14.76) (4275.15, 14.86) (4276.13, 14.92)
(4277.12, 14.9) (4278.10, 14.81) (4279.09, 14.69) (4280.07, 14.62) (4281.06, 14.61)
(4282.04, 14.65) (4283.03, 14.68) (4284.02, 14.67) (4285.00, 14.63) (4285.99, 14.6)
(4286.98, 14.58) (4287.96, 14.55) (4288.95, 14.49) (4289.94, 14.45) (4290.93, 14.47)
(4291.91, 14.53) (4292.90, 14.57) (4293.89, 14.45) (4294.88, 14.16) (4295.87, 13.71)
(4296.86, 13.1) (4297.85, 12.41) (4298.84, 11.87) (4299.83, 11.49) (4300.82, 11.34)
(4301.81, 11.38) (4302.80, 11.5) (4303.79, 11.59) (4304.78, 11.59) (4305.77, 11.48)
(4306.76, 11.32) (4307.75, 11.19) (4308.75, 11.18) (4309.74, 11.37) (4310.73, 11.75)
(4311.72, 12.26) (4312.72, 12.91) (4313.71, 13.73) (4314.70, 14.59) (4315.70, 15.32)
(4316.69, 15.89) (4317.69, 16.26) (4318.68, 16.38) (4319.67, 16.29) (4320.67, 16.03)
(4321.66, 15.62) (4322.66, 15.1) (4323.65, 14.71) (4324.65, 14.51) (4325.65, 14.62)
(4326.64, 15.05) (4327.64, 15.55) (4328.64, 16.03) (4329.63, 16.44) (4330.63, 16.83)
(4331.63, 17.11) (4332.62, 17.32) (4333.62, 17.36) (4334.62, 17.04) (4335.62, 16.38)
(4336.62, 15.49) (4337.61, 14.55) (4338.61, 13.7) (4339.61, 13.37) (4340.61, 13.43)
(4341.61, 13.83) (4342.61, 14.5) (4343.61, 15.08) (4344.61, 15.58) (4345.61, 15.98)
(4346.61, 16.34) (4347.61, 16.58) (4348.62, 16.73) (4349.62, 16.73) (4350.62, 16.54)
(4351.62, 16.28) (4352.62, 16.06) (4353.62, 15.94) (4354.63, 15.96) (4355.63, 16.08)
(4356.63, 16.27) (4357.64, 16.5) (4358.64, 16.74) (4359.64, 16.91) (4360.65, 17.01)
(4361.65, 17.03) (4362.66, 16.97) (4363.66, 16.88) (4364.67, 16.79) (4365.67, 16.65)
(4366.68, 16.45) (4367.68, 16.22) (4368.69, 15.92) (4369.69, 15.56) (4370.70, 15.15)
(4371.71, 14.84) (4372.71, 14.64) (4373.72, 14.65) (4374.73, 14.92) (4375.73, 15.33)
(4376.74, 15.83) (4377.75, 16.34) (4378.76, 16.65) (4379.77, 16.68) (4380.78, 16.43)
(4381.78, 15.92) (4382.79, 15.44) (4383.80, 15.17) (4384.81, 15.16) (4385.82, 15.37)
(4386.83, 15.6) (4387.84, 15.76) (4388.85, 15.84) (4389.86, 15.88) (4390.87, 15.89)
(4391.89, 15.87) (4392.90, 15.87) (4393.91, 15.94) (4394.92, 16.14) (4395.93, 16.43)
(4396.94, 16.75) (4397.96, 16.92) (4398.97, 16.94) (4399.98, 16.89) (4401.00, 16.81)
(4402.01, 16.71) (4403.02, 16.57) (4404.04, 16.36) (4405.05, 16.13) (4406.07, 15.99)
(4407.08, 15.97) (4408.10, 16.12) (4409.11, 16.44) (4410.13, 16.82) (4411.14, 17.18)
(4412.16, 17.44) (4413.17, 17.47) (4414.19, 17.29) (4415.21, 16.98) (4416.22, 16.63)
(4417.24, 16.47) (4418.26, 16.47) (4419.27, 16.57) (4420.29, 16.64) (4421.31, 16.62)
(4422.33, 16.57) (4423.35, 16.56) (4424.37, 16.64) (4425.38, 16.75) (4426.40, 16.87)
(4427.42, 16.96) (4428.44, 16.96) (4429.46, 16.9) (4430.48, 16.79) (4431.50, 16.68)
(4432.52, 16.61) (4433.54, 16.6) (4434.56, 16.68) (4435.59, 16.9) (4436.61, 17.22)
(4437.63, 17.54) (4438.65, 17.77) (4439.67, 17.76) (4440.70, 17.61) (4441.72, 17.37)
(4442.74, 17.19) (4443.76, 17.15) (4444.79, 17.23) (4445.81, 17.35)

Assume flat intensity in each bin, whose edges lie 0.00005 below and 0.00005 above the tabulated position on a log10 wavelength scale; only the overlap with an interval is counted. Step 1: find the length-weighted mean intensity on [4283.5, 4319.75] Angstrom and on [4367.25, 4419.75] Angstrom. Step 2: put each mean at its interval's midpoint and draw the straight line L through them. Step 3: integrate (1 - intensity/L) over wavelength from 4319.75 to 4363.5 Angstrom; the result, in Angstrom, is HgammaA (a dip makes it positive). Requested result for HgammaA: -3.9 Angstrom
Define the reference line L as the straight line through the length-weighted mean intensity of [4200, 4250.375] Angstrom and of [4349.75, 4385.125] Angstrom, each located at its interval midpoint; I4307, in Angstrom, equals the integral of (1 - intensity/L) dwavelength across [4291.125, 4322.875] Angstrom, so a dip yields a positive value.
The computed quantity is 4.9 Angstrom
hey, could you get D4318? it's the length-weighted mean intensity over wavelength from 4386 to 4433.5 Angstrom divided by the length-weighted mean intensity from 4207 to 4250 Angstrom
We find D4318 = 1.1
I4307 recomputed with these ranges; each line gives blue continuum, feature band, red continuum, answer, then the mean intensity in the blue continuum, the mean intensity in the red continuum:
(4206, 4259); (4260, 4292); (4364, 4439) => 1.43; 15.3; 16.3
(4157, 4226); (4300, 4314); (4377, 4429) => 3.77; 15.6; 16.4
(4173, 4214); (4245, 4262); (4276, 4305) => -0.79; 15.8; 13.7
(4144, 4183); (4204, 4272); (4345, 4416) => 2.38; 15.7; 16.2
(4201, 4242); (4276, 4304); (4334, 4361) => 3.15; 15.3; 15.8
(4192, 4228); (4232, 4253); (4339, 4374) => 0.57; 15.5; 15.9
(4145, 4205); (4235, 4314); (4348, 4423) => 8.41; 15.7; 16.3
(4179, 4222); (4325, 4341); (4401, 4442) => 0.73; 15.8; 16.8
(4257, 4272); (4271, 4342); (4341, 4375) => 6.12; 15.3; 16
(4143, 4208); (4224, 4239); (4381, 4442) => 0.68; 15.7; 16.6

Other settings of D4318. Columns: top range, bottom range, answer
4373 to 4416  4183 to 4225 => 1.04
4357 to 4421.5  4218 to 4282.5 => 1.07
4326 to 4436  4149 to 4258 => 1.04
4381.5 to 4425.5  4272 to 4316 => 1.21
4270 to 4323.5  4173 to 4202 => 0.88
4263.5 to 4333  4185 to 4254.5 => 0.92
